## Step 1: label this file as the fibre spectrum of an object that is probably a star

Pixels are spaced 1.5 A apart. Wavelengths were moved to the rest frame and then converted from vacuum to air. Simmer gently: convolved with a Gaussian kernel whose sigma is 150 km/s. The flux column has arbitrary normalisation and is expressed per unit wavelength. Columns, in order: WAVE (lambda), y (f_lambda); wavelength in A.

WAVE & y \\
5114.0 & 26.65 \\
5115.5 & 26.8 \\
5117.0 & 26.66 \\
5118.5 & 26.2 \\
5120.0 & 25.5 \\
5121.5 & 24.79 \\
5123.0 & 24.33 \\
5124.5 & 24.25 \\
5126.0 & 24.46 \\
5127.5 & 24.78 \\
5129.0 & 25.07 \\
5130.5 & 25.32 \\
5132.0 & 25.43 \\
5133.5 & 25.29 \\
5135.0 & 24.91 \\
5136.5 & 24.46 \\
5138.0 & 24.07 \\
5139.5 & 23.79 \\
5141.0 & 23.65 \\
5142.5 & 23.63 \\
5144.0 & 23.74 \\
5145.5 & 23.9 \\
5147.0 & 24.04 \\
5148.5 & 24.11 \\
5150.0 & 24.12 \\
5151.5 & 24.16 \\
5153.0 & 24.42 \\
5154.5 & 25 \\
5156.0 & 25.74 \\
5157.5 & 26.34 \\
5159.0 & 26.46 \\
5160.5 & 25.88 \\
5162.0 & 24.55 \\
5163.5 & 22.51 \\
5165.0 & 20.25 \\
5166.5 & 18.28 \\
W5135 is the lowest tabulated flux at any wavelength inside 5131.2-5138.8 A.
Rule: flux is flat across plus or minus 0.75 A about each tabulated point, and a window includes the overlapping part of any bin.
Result 24.07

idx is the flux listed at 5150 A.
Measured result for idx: 24.12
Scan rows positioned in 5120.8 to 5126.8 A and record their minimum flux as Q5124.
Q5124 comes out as 24.25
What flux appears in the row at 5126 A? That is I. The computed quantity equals 24.46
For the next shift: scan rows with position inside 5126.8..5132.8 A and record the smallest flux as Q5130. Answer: 24.78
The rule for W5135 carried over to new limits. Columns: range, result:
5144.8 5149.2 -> 23.9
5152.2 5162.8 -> 24.42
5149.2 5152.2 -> 24.12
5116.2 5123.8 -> 24.33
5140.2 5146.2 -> 23.63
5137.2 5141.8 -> 23.65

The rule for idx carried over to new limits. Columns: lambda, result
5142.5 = 23.63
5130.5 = 25.32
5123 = 24.33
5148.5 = 24.11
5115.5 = 26.8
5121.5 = 24.79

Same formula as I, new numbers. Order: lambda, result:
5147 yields 24.04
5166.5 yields 18.28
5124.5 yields 24.25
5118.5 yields 26.2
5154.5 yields 25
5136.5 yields 24.46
